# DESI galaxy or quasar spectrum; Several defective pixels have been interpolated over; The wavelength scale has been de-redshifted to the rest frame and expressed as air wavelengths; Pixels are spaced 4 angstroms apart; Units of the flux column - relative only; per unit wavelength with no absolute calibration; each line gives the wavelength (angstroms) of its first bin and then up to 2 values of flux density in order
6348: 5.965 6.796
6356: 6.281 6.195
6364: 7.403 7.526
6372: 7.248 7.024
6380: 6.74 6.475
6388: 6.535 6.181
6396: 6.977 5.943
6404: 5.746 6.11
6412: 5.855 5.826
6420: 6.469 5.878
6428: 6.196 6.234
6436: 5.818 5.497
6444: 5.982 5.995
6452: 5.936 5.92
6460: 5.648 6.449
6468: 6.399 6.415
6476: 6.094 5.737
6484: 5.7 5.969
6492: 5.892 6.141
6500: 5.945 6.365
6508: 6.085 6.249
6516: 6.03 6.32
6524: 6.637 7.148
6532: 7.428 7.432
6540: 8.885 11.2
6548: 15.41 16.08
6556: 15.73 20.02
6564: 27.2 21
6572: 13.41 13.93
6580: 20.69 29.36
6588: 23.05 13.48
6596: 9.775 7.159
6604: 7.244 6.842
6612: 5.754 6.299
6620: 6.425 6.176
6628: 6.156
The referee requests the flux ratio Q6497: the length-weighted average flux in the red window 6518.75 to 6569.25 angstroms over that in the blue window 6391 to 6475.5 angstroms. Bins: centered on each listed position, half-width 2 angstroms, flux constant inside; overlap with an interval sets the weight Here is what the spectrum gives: 2.16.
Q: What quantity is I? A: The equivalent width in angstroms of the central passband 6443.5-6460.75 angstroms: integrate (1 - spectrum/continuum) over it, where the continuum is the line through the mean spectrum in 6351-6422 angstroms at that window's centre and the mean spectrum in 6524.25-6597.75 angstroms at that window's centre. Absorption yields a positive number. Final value 6.9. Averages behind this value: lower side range 6.51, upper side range 15.4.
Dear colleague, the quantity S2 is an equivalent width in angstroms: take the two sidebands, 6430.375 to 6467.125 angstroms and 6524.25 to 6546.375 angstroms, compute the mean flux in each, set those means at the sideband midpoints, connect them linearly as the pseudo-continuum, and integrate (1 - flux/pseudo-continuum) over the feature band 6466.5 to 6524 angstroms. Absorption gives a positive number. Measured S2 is 8.95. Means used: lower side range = 5.95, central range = 6.11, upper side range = 8.4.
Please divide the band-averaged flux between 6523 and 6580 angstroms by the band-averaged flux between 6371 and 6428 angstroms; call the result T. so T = 2.22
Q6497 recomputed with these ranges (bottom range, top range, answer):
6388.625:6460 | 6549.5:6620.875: 2.45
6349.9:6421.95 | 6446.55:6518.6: 0.93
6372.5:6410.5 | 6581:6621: 1.85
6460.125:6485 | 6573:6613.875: 2.25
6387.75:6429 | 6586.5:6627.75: 1.45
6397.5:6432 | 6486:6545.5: 1.14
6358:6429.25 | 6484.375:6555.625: 1.25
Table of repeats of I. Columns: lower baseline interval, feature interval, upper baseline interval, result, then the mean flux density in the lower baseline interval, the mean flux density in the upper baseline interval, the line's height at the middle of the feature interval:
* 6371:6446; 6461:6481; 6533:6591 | 8.33 angstroms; 6.24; 17.1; 10.7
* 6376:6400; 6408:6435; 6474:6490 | 1.06 angstroms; 6.57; 5.88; 6.32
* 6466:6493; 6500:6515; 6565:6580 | 5.18 angstroms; 6.03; 17.5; 9.48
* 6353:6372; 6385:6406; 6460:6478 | 1.29 angstroms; 6.89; 6.26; 6.7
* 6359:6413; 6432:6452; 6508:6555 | 4.37 angstroms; 6.59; 9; 7.52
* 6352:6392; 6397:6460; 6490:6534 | 6.28 angstroms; 6.79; 6.39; 6.63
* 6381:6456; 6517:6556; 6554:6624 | 6.89 angstroms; 6.1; 14.3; 11.8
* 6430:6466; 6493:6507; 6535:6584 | 6.14 angstroms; 5.94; 16.6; 10.9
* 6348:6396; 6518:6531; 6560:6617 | 6.01 angstroms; 6.74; 15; 12.6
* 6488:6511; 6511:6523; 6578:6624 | 1.49 angstroms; 6.08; 12.1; 7.12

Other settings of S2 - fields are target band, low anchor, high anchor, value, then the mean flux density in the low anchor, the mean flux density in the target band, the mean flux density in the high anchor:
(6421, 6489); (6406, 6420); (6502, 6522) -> 1.04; 6.01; 6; 6.21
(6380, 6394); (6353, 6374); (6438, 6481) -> 0.54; 6.92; 6.45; 6.01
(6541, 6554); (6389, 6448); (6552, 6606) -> 0.96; 6.06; 13.8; 17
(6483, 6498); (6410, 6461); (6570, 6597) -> 6.43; 5.95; 5.94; 18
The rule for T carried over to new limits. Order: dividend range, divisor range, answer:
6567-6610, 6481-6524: 2.46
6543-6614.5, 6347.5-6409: 2.34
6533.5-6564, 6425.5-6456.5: 2.41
